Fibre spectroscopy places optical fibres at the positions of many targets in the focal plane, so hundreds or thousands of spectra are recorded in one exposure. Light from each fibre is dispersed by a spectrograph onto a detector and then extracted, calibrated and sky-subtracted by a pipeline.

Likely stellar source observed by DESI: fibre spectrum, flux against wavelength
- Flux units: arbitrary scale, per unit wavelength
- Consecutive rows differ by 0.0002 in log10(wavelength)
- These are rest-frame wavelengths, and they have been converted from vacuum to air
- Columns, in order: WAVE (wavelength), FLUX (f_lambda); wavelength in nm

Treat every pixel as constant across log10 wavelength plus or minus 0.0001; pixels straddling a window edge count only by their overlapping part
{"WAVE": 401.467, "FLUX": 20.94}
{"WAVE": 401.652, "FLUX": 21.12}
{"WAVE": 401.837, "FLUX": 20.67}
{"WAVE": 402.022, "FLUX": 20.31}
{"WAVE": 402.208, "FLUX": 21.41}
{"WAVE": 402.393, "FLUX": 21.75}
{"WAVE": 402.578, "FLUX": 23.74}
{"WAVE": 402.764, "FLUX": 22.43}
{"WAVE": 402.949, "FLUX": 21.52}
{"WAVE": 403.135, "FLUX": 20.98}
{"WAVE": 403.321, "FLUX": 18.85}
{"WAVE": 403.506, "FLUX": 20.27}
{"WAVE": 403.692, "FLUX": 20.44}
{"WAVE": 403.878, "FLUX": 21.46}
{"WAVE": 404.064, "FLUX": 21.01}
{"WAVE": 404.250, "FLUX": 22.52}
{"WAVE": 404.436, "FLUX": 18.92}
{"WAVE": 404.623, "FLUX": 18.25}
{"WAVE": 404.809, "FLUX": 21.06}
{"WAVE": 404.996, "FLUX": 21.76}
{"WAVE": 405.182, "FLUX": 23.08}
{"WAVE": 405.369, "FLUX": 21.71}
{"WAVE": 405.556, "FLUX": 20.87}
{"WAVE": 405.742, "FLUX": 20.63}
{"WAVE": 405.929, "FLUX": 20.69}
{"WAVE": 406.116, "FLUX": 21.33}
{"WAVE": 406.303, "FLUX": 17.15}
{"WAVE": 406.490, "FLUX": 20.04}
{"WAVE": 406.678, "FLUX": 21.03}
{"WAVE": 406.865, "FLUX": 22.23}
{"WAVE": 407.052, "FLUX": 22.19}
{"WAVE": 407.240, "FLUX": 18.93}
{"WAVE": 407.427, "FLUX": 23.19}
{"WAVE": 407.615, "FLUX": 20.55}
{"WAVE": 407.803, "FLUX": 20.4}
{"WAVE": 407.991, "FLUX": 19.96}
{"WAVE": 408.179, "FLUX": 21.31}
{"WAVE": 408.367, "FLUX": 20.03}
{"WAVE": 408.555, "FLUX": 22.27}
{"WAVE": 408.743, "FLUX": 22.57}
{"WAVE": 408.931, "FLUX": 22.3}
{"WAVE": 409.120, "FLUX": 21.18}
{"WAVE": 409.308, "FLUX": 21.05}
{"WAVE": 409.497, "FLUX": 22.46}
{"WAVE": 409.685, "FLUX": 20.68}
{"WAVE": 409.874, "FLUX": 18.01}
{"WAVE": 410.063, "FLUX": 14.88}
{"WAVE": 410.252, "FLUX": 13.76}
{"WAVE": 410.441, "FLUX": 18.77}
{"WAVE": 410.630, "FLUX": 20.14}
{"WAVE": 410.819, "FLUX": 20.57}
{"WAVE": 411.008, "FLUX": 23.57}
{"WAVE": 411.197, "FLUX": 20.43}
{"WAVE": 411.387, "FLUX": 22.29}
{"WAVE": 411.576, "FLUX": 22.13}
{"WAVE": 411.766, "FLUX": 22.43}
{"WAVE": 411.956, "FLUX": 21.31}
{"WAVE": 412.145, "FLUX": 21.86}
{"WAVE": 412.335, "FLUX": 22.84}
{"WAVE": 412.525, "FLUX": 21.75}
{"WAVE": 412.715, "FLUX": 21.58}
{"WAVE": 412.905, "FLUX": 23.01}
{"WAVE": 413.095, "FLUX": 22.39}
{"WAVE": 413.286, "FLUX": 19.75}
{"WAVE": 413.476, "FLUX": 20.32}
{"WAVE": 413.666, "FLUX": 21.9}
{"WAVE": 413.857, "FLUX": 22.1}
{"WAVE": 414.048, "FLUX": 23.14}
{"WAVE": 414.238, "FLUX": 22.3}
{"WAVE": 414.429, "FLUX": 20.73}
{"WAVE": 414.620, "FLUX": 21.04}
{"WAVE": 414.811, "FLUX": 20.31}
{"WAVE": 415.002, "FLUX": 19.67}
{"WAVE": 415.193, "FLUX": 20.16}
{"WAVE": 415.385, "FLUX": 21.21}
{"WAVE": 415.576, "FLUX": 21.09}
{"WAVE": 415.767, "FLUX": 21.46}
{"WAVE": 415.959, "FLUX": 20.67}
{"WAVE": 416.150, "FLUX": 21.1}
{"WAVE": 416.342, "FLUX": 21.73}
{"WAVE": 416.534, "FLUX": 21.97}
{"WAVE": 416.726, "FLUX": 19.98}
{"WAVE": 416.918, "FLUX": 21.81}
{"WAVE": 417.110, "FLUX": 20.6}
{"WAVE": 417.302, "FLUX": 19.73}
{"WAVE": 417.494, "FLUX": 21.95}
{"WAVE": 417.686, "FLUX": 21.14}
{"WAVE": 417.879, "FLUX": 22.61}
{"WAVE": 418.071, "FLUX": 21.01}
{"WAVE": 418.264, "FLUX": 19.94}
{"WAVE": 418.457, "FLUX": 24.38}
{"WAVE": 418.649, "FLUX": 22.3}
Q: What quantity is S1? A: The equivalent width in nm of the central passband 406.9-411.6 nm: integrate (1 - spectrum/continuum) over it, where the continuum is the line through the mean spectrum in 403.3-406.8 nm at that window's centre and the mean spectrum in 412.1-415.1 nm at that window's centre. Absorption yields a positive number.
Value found 0.119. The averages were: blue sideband 20.6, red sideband 21.5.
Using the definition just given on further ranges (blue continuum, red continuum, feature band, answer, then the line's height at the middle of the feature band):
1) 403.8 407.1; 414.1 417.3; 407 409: -0.03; 20.9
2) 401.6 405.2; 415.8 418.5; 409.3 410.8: 0.18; 21.1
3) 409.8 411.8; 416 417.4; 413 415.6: -0.09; 20.4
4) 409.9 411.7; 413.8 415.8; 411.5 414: -0.18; 20.4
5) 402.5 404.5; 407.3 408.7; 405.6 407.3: 0.05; 21.1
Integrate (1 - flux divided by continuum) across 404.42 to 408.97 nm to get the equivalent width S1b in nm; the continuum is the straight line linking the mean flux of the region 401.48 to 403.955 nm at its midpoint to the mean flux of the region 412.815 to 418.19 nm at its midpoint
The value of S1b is 0.05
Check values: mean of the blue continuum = 21.1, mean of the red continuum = 21.2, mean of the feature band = 20.9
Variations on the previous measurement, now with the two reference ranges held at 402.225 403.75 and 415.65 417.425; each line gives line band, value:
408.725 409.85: -0.014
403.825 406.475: 0.066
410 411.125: 0.127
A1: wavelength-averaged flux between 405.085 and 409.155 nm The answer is 21.1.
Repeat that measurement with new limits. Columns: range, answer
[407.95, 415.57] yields 21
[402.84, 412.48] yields 20.8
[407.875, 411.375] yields 20.3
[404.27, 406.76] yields 20.6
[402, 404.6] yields 21.1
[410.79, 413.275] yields 22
